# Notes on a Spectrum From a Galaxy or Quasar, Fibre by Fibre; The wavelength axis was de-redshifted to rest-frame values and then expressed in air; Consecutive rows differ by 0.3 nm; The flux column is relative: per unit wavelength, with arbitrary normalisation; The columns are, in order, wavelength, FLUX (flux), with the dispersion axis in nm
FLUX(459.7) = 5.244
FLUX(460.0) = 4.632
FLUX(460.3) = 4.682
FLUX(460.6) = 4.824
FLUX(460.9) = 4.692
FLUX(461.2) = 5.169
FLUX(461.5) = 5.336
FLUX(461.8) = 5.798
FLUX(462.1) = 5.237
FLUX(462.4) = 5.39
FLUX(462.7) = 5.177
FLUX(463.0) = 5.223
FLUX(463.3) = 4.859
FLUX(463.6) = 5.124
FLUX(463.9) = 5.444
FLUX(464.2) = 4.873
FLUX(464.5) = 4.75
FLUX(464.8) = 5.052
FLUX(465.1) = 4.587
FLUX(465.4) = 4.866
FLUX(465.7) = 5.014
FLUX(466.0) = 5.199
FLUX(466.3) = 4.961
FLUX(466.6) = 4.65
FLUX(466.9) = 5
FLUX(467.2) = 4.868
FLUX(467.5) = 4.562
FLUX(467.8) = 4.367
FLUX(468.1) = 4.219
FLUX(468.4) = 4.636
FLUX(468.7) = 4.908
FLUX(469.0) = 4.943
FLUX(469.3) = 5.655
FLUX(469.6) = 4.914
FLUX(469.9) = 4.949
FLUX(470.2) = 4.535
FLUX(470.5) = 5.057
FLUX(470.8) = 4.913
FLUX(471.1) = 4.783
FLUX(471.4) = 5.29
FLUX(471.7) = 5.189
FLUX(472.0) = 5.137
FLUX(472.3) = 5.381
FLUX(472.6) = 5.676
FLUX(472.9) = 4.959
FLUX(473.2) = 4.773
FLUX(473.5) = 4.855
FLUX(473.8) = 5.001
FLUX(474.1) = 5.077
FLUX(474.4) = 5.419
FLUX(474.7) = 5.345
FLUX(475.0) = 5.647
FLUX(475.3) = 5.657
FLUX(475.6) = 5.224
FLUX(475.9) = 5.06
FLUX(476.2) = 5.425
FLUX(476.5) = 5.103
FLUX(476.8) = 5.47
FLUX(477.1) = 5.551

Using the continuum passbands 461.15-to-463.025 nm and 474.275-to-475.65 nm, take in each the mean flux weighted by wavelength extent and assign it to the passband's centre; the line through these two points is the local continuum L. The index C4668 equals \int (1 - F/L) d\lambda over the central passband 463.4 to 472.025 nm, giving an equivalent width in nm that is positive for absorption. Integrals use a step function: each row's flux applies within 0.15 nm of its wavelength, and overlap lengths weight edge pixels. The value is 0.79 nm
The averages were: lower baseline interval 5.35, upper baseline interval 5.48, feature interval 4.91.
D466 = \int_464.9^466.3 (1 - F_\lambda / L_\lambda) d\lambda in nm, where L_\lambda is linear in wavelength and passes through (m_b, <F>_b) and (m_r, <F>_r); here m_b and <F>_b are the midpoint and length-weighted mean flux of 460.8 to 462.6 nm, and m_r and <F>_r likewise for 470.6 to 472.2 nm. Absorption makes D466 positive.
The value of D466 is 0.07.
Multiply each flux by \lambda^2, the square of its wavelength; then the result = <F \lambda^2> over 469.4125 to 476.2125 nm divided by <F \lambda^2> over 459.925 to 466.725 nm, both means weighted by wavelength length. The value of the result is 1.1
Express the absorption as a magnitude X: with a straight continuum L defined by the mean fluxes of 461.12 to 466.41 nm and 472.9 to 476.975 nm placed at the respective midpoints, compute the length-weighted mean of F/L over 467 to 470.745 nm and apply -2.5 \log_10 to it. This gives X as 0.08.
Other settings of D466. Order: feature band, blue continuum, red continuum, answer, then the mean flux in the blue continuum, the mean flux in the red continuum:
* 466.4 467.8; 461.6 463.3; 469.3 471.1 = 0.097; 5.32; 4.93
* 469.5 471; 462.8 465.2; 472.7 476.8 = 0.074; 5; 5.21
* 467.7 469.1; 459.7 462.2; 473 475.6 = 0.145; 5.05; 5.22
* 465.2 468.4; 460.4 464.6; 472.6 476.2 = 0.249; 5.13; 5.21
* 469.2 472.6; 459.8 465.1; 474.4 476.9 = 0.108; 5.06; 5.37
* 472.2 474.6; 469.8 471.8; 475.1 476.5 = 0.002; 4.95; 5.33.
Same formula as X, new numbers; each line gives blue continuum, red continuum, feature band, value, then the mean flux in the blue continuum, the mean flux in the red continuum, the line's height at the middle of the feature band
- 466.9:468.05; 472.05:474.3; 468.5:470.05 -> -0.06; 4.62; 5.11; 4.77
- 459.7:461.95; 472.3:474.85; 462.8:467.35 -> 0.02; 5.03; 5.15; 5.07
